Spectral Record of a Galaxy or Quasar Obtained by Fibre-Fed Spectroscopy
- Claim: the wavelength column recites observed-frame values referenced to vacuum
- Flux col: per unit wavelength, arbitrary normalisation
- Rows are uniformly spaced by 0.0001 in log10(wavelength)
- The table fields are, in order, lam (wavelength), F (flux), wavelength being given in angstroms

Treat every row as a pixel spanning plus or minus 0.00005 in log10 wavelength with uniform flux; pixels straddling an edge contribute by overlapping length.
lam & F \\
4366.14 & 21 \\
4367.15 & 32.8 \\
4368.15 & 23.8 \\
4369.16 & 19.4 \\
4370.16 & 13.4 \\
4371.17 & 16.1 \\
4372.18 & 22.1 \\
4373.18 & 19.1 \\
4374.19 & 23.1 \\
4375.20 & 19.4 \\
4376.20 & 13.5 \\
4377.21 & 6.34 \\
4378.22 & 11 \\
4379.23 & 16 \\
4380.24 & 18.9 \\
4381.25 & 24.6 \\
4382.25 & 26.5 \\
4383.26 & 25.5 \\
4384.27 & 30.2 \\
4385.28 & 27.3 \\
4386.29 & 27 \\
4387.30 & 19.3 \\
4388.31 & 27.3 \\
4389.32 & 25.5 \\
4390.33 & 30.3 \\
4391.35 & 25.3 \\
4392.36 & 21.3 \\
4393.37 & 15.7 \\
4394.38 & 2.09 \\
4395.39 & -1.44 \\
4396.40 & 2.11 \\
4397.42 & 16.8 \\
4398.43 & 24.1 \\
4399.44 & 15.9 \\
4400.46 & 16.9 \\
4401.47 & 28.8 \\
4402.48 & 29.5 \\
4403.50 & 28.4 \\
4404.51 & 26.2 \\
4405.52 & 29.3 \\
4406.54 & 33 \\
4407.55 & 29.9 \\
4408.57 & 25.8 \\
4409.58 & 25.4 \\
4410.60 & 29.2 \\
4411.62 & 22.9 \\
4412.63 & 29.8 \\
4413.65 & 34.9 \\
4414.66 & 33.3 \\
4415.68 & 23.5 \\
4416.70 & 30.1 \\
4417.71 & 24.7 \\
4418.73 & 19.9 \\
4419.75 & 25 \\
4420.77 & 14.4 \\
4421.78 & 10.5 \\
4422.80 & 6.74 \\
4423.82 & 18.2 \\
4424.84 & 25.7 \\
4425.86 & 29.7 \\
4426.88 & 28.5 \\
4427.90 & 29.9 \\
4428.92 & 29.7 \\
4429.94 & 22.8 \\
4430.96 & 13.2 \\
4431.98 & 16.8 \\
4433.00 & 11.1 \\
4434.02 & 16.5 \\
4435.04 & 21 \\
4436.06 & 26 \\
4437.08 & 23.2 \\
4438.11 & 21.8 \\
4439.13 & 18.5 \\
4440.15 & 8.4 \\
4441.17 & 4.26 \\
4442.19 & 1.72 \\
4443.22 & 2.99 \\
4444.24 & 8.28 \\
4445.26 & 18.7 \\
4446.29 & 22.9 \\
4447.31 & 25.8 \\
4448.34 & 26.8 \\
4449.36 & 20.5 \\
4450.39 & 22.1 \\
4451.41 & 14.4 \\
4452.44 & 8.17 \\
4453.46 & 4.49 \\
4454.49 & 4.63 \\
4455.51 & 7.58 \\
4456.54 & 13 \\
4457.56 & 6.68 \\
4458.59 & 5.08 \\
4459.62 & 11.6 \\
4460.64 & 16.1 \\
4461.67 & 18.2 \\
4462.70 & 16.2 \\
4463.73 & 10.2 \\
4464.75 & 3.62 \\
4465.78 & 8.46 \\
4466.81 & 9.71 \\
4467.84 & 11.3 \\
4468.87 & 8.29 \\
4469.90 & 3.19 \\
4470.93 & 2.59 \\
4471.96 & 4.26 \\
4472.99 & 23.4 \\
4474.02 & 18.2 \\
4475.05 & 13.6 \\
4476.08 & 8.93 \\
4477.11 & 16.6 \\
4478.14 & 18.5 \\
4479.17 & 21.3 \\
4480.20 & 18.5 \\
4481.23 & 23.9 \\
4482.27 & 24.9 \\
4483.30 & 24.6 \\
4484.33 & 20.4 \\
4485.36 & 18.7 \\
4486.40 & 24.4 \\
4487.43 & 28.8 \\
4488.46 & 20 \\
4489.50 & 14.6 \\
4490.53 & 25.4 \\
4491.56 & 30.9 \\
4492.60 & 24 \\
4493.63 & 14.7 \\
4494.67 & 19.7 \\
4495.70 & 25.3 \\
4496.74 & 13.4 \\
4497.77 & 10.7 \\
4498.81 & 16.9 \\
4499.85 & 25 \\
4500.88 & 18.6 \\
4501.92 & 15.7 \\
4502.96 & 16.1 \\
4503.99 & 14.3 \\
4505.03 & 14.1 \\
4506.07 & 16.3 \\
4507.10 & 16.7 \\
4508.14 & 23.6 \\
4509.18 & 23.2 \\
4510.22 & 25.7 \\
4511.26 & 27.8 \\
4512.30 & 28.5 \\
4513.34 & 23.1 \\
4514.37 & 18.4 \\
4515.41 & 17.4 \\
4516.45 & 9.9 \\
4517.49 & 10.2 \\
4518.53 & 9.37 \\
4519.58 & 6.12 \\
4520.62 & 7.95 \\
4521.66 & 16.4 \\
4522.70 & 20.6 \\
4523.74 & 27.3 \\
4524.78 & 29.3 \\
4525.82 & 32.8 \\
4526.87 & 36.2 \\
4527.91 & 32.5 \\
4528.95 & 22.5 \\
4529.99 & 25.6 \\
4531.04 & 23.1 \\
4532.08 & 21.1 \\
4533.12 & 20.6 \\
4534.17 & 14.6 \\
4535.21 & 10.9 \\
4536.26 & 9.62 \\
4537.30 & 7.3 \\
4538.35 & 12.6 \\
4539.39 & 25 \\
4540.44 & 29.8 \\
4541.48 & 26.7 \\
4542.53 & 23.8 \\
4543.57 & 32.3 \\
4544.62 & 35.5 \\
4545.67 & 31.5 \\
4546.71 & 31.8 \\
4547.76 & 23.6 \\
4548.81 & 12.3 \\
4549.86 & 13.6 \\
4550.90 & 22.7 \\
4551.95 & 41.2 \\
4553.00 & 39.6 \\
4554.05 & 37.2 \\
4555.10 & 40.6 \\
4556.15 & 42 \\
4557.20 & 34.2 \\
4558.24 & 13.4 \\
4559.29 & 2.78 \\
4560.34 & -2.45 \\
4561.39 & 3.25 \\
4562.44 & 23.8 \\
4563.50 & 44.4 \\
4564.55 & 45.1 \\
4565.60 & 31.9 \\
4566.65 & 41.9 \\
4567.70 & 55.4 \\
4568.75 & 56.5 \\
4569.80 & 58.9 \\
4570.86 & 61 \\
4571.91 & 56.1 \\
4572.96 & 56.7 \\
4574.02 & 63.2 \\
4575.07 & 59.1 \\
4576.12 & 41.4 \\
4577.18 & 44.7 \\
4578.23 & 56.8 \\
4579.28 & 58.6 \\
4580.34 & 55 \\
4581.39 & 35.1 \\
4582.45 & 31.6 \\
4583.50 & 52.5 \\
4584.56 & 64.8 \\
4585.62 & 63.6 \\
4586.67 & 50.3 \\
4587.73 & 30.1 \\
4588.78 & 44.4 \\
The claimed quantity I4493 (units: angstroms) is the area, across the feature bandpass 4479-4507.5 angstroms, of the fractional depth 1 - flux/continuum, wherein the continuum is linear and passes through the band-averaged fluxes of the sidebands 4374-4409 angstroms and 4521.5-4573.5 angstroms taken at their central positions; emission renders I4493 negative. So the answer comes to 7.0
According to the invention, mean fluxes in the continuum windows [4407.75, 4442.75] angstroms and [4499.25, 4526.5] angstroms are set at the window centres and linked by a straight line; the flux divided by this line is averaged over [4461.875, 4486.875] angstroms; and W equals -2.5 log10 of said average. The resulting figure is 0.33 mag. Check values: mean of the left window 21.3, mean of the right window 19.1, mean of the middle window 14.8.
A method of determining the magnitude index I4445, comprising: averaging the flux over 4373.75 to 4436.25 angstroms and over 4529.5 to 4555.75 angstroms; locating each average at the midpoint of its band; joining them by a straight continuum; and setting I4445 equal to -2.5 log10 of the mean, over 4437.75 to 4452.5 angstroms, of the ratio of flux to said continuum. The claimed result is 0.44 mag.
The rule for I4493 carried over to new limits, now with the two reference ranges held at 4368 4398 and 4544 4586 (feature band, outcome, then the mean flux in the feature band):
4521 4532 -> 2.8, 26.2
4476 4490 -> 4.4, 20.7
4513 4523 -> 6.0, 13.6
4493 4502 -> 3.9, 18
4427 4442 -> 3.6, 18.7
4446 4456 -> 4.1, 15.6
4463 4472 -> 6.7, 7.2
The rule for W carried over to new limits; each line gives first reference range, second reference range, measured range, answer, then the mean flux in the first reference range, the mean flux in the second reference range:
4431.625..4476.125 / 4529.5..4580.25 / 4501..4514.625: 0.17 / 13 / 32.8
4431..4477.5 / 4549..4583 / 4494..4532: 0.32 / 13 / 39.3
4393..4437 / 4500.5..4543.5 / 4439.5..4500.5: 0.34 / 22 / 19.9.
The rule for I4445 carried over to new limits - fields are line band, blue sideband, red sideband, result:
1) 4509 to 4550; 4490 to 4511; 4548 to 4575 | 0.26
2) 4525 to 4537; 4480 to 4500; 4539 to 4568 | 0.14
